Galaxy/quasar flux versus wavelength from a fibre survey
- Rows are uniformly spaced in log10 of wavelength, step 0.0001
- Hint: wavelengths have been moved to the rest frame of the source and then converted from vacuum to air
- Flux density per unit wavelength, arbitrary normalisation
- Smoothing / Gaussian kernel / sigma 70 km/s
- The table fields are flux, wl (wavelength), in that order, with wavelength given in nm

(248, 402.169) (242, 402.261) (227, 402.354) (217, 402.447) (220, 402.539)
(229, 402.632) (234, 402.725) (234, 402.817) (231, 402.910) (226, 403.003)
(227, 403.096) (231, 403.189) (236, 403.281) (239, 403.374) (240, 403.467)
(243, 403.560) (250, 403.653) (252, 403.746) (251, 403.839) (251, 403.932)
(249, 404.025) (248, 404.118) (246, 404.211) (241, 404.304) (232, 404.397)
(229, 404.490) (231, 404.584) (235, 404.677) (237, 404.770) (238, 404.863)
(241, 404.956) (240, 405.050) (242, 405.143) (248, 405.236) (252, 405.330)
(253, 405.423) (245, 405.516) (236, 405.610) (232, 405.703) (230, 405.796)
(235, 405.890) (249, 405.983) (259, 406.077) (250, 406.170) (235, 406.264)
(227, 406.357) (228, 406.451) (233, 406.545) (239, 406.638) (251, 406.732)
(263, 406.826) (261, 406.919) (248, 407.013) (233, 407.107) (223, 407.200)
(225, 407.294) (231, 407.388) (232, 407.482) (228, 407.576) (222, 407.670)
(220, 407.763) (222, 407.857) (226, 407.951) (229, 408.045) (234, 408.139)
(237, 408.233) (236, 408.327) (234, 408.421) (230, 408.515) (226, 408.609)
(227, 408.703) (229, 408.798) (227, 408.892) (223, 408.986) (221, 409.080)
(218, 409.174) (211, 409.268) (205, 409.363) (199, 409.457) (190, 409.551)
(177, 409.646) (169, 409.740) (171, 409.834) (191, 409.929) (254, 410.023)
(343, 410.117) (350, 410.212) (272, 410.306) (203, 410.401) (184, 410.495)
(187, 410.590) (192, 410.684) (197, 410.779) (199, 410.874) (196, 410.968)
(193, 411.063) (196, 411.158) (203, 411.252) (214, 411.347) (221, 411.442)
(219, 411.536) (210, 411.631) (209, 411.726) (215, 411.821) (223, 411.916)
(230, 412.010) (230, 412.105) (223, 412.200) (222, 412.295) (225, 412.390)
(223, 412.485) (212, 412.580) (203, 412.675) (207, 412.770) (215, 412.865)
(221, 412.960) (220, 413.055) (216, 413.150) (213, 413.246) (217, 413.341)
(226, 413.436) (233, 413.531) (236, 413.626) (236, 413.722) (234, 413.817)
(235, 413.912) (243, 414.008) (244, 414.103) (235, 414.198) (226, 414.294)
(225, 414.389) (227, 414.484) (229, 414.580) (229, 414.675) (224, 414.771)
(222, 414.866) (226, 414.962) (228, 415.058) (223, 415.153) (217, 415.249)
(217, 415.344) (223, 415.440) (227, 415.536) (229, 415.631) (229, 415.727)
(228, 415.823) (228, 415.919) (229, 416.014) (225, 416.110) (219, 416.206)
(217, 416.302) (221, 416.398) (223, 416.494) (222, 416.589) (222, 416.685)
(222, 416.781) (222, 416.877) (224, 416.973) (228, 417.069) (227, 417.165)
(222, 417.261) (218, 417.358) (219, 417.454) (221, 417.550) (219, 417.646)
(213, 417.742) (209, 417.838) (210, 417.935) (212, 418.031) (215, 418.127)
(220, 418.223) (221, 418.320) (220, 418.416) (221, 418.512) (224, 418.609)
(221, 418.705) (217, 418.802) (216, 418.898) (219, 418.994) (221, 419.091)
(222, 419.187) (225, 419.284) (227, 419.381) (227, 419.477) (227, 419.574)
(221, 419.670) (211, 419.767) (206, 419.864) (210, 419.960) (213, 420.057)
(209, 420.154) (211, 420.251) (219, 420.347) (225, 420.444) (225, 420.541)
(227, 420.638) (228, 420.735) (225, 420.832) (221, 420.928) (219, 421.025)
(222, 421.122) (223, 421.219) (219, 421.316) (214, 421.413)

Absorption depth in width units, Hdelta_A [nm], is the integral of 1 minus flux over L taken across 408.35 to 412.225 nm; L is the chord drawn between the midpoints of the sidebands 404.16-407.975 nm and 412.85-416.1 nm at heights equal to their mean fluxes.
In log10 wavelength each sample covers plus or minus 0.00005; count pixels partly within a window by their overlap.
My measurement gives 0.25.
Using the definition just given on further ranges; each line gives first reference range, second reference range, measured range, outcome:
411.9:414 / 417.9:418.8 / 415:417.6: -0.04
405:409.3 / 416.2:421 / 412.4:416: 0.01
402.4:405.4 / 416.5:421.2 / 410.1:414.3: 0.10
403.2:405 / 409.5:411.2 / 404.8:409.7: -0.08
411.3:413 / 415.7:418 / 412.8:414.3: -0.06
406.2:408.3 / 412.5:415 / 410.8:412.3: 0.10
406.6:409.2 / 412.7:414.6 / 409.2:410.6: 0.05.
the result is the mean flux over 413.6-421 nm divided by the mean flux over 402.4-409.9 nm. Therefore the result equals 1.0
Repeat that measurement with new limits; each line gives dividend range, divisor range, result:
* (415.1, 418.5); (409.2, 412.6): 1.03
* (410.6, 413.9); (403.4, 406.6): 0.89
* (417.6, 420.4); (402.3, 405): 0.92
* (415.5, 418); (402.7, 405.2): 0.93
